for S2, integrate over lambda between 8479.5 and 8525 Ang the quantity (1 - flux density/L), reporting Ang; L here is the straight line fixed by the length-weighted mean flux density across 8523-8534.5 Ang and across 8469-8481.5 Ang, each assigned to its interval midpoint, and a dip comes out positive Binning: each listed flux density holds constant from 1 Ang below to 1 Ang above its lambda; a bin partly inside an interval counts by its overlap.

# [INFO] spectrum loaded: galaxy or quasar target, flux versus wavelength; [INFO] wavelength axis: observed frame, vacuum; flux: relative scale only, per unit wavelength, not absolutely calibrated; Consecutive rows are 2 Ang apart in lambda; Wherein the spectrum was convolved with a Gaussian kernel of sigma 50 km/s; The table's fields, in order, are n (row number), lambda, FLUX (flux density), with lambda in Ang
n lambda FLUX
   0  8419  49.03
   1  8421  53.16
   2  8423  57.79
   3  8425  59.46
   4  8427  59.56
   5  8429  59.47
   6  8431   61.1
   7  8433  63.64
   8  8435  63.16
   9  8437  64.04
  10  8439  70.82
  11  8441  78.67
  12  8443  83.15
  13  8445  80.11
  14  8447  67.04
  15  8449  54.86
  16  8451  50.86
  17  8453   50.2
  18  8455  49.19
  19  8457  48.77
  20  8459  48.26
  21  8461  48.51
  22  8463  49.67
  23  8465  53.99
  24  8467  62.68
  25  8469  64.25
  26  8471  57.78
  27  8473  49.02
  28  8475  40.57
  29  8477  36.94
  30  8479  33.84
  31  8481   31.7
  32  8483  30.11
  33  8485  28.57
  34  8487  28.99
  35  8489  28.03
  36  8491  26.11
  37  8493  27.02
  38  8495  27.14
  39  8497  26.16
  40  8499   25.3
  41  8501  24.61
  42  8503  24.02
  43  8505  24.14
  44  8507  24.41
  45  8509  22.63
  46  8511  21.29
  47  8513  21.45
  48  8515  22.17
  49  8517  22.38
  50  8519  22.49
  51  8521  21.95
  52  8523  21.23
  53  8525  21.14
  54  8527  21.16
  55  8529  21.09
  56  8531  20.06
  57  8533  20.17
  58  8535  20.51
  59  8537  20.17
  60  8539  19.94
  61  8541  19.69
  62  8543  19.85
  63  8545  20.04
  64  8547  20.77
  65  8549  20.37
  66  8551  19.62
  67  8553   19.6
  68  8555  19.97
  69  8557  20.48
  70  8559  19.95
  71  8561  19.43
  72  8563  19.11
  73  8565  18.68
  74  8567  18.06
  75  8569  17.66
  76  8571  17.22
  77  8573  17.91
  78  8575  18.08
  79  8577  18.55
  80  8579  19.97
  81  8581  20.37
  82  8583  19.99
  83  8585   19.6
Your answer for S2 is 9.6 Ang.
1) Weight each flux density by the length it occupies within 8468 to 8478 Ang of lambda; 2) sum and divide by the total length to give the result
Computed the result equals 49.7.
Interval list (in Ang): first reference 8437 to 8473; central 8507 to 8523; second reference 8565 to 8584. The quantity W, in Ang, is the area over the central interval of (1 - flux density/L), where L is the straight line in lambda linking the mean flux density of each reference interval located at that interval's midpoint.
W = 6.9 Ang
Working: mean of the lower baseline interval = 59.7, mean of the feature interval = 22.1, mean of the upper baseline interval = 18.6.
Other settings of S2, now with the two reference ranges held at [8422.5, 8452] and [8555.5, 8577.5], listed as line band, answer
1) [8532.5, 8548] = 4.4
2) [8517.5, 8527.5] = 3.7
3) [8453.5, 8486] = 4.7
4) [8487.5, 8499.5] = 4.8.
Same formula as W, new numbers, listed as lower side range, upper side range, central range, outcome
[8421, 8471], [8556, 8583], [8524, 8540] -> 5.5 Ang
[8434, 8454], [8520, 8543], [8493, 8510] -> 5.3 Ang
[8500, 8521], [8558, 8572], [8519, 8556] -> 0.5 Ang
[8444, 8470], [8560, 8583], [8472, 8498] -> 8.4 Ang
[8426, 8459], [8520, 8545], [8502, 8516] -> 3.8 Ang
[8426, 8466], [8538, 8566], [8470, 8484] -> 2.5 Ang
